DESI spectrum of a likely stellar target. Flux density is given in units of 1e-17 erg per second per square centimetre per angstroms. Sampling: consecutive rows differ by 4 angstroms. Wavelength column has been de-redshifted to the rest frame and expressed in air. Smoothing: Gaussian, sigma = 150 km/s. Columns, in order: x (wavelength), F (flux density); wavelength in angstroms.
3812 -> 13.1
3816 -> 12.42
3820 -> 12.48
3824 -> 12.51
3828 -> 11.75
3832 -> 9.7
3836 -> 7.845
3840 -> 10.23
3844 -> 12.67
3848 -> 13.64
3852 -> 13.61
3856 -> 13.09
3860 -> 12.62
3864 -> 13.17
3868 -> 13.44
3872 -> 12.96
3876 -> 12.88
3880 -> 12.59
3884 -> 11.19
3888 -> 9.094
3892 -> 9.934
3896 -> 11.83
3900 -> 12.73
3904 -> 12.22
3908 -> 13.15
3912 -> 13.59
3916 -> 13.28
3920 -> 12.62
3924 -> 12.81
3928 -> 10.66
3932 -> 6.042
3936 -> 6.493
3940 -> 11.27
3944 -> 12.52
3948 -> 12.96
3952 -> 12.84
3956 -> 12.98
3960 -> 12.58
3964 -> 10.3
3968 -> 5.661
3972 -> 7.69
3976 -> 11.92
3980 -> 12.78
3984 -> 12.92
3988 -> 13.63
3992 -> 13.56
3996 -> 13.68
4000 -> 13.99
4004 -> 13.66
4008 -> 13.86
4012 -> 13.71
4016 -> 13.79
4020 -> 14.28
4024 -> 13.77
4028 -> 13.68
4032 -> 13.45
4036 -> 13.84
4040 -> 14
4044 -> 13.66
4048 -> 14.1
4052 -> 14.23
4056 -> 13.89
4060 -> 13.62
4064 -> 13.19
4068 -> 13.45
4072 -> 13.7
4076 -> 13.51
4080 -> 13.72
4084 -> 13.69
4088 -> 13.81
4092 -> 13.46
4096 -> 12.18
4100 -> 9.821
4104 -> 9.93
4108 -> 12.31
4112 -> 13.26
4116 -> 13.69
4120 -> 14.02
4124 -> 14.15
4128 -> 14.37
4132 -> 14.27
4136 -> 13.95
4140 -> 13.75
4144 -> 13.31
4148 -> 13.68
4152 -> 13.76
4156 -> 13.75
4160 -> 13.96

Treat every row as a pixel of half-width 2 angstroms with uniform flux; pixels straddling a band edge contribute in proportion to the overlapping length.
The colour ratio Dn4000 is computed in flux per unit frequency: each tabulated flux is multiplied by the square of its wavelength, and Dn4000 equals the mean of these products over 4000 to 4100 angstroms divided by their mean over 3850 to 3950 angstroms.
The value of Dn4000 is 1.24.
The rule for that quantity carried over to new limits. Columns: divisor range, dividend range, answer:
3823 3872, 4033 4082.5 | 1.27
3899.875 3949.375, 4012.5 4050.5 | 1.27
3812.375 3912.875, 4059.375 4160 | 1.25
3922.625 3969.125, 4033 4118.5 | 1.32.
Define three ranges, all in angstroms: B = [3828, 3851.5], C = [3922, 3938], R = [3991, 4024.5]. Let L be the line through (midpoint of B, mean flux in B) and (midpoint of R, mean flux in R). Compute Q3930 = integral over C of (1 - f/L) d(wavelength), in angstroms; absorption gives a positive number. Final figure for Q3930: 4.5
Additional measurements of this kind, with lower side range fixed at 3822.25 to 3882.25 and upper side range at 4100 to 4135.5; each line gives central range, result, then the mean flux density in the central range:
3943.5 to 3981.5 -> 4.2 angstroms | 11.2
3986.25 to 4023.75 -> -3.2 angstroms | 13.8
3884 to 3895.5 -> 2.1 angstroms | 10.1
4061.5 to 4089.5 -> -1.4 angstroms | 13.6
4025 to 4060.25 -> -2.8 angstroms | 13.8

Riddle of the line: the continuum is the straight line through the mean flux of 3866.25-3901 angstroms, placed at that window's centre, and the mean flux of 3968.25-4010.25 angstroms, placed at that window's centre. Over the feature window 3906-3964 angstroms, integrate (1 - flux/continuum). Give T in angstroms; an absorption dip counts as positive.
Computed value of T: 2.31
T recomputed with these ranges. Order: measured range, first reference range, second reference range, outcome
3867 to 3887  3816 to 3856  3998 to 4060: -0.37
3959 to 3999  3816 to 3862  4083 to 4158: 3.29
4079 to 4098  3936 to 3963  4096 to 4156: -0.66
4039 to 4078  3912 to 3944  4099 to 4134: -4.59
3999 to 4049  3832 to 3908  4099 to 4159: -4.26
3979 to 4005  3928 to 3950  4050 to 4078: -4.44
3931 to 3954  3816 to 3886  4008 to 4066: 4.31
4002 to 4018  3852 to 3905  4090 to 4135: -1.50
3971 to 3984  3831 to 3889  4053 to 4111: 1.17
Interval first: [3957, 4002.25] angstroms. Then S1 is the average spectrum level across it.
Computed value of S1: 11.7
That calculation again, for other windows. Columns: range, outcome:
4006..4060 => 13.9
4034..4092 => 13.7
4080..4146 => 13.1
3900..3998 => 11.6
